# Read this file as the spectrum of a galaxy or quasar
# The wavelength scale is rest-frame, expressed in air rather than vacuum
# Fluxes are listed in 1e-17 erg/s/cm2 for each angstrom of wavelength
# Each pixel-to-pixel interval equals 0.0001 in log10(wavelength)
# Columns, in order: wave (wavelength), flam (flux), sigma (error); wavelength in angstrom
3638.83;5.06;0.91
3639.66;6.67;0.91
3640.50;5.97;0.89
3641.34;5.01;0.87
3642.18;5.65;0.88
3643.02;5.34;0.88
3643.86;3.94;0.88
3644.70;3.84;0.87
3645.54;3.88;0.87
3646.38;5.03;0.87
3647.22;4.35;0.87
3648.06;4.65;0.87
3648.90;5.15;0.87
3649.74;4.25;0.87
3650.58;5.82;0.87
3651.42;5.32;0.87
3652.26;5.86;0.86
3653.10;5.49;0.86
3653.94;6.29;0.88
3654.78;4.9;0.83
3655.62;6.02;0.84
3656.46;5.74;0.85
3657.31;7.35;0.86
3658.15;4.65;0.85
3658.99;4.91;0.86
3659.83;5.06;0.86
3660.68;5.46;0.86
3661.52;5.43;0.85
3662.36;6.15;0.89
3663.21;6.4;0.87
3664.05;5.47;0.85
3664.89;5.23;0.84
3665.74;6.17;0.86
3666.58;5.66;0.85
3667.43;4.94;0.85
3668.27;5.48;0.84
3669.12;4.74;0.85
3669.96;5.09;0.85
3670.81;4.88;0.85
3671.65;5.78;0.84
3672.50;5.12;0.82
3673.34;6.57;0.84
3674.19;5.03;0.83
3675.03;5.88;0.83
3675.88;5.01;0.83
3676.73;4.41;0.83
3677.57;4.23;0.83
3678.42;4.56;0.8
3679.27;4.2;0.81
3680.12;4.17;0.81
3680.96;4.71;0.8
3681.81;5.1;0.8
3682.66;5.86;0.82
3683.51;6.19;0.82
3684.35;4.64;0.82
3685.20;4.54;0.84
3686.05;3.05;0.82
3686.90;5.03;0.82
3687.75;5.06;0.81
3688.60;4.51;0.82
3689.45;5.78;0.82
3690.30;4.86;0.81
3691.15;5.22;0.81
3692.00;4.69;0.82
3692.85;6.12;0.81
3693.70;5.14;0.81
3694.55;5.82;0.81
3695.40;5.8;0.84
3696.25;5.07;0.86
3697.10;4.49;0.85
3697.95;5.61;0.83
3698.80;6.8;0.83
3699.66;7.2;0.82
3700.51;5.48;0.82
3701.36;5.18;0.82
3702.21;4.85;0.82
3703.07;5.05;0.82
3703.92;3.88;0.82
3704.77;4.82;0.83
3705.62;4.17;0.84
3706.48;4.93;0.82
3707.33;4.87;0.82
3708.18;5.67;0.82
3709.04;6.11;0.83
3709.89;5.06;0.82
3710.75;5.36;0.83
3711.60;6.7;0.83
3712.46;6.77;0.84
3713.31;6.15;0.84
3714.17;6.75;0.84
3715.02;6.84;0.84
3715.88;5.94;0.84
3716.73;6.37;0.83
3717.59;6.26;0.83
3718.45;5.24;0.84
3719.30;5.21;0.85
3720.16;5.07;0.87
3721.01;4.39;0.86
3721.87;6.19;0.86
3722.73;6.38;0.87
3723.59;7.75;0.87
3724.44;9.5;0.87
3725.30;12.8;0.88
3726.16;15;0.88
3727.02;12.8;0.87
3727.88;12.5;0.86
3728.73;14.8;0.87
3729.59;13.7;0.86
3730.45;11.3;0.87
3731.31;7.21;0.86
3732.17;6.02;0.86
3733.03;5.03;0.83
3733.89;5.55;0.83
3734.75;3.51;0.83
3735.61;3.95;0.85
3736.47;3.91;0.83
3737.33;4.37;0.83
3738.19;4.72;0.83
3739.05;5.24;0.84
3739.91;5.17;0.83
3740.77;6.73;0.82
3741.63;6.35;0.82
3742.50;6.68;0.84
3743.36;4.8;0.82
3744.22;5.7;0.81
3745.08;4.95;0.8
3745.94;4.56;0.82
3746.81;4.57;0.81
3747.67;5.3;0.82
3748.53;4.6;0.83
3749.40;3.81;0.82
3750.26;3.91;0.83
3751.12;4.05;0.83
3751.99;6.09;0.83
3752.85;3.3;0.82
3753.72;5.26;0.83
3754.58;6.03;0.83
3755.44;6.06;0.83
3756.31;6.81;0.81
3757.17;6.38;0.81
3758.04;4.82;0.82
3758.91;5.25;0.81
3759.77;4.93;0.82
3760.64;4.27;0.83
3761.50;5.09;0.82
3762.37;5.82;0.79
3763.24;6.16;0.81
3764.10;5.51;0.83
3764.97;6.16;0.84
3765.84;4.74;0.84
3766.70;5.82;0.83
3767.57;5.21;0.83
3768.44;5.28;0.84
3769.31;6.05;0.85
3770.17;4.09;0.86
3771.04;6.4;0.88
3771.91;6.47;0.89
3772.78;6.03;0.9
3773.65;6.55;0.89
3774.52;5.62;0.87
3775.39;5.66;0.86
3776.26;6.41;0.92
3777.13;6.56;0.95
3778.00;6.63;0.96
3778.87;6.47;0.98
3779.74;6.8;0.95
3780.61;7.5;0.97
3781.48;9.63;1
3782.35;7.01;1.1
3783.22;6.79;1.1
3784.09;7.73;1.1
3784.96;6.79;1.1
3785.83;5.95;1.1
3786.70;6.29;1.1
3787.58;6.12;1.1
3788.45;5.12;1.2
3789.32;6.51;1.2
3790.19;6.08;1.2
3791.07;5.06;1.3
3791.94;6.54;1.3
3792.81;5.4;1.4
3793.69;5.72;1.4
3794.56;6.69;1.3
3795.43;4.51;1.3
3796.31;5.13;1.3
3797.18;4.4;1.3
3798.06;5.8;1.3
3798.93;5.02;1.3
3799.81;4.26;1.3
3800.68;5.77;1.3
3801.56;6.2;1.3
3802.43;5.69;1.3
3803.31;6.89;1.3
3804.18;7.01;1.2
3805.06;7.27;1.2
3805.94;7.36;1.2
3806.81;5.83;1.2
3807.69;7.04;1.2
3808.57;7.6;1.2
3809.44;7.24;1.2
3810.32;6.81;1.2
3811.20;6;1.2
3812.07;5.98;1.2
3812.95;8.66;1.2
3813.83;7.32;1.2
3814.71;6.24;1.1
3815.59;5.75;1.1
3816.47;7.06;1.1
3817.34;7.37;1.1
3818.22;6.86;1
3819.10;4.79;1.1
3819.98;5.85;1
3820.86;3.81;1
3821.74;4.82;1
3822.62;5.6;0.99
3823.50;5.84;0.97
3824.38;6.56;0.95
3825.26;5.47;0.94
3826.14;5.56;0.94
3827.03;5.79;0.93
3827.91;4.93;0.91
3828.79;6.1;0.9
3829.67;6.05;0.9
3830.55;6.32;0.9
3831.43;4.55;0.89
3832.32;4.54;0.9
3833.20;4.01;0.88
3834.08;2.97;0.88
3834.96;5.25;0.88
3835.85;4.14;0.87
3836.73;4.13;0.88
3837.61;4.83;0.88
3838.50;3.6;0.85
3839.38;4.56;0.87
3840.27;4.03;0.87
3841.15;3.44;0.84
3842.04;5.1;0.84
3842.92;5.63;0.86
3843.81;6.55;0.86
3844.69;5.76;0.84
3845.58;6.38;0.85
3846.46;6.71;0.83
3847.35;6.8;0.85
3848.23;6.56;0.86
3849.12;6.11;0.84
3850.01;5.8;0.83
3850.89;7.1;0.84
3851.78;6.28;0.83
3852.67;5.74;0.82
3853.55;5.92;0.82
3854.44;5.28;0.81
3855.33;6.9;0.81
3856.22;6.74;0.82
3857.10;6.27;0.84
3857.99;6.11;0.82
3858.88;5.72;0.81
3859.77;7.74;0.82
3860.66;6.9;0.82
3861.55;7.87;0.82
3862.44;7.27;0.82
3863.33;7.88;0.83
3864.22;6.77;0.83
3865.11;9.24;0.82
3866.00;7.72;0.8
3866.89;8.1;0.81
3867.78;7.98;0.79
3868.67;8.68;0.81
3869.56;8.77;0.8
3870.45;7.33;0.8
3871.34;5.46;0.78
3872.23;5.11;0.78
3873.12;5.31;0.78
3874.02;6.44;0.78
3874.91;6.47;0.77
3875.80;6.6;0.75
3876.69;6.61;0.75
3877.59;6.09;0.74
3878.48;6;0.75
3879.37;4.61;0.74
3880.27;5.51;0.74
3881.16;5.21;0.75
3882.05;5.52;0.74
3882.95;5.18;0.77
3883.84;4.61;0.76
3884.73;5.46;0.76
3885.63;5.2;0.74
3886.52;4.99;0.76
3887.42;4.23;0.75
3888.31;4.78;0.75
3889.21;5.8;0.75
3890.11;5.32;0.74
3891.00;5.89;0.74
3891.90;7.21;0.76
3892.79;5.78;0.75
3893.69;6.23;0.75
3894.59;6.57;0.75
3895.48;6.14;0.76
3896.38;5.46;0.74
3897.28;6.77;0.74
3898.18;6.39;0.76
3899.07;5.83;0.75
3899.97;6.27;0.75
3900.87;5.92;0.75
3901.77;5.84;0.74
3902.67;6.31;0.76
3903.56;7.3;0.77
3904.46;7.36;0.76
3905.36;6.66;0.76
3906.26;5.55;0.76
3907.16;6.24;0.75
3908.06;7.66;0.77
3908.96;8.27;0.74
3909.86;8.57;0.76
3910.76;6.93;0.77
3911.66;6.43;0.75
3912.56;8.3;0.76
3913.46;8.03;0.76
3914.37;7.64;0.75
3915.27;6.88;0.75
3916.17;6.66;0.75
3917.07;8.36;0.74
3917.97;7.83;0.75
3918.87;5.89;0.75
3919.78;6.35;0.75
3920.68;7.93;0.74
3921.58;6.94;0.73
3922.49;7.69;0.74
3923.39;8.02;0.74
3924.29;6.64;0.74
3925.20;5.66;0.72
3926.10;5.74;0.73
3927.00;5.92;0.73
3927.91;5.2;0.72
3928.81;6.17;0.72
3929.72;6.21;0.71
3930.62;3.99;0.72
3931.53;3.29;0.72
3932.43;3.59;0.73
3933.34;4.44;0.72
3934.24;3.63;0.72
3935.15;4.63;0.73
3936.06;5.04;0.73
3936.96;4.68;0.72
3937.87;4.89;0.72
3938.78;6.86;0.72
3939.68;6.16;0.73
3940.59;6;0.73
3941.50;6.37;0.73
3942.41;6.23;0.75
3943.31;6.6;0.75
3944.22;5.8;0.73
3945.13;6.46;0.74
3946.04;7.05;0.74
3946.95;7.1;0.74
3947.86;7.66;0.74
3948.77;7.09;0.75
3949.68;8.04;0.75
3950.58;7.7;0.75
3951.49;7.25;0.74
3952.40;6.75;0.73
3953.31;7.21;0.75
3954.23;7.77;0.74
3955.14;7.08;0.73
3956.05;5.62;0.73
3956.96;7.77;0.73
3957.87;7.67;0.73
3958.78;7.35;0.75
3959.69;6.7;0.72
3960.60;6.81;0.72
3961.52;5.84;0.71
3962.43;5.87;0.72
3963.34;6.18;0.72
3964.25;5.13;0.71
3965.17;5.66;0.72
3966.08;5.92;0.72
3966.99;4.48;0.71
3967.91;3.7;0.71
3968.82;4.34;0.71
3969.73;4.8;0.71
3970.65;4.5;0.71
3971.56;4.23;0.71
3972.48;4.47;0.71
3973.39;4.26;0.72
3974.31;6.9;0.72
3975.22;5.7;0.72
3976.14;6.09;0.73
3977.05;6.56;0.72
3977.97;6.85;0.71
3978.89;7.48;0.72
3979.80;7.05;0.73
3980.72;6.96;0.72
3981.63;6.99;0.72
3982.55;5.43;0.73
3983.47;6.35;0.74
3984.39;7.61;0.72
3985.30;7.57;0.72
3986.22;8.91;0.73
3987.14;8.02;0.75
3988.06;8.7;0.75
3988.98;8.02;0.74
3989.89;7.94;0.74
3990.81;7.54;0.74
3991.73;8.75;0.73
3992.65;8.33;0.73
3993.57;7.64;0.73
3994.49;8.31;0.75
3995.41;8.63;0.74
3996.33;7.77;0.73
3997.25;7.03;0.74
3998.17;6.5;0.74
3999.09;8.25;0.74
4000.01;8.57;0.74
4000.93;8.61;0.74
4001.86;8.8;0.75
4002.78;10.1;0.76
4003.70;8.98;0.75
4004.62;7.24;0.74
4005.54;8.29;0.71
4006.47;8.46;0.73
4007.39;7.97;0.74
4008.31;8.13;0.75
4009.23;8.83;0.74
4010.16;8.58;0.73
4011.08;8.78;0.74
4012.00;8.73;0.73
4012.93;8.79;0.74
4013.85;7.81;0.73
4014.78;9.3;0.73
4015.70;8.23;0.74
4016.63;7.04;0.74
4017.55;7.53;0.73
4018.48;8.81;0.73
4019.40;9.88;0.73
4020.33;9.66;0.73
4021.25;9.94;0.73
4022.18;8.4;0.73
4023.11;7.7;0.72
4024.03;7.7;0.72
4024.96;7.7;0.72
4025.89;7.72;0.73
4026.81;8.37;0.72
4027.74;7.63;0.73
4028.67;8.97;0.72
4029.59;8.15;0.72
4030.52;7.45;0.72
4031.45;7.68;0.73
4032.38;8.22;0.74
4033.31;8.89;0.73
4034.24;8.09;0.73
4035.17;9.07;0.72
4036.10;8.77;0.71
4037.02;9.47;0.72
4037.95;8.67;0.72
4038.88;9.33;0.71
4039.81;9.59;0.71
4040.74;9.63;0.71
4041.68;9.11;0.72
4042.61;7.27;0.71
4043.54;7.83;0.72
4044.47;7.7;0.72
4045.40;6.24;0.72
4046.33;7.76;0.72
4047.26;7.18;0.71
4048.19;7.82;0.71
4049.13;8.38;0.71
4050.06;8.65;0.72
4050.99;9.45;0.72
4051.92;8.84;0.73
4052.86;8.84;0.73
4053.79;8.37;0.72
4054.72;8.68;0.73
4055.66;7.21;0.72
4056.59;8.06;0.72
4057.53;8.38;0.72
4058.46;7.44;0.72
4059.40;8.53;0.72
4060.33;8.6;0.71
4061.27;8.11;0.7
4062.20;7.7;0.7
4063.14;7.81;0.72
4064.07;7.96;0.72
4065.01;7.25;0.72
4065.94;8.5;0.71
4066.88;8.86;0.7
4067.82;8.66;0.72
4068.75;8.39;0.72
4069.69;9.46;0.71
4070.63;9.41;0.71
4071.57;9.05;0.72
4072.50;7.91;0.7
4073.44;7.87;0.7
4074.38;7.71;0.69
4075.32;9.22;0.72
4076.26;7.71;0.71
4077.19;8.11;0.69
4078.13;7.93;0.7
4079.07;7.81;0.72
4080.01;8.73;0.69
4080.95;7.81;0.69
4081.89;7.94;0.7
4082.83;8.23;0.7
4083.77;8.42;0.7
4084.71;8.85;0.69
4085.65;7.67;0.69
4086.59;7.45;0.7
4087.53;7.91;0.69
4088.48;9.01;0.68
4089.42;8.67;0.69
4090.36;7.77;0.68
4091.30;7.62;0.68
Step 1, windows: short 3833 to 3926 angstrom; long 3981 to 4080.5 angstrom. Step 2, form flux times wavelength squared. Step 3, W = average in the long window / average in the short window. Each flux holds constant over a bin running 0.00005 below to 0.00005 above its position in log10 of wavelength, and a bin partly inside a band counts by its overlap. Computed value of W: 1.4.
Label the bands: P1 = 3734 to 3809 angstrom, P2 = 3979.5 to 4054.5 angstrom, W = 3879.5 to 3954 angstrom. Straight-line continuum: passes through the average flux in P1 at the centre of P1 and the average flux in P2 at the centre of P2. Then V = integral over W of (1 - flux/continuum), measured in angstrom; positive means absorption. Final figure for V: 10.0 angstrom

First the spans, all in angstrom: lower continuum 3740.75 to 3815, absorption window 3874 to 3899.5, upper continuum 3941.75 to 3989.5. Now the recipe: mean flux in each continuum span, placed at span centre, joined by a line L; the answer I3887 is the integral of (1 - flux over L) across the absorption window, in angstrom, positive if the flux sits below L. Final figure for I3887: 2.1 angstrom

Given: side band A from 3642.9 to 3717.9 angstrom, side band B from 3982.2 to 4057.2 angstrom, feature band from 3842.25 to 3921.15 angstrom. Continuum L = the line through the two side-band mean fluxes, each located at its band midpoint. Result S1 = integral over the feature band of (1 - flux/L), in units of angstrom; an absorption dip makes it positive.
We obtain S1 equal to 6.2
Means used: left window 5.31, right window 8.26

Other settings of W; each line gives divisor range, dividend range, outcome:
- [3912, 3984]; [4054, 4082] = 1.41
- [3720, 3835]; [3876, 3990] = 1.10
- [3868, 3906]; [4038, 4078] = 1.50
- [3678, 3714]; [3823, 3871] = 1.26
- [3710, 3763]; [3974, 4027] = 1.43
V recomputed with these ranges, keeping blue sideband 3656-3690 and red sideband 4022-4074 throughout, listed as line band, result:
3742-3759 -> 2.0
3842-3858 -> 1.0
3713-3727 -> -4.5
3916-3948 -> 5.7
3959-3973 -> 4.3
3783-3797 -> 0.4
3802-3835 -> 1.9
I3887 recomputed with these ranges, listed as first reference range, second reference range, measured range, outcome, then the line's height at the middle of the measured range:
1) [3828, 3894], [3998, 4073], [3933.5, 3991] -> 7.8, 7.36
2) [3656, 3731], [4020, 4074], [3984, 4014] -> -0.8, 8.04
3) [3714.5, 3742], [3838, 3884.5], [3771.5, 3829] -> 4.7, 6.77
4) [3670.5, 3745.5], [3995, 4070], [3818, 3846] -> 7.3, 6.92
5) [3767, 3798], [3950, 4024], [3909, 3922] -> -0.8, 6.92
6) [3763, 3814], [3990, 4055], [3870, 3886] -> 3.0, 7.04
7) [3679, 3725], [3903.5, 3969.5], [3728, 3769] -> -0.7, 5.69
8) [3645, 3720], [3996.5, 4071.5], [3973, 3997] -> 1.9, 7.94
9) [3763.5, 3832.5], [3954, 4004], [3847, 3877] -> -2.1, 6.37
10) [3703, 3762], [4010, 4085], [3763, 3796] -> 2.0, 6.54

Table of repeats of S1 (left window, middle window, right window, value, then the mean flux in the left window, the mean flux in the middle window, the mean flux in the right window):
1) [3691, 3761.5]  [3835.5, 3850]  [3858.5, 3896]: 2.29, 6.12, 5.29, 6.34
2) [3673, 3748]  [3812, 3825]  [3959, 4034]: 0.78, 6.02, 6.16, 7.44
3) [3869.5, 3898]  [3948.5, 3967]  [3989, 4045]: 1.31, 5.8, 6.71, 8.38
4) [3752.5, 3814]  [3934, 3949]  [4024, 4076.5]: 2.77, 6.08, 6.03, 8.31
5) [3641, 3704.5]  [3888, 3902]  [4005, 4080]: 2.10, 5.2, 6.02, 8.35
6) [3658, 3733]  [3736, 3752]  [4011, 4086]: 3.50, 6.09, 5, 8.33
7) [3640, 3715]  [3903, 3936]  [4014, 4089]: 3.60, 5.28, 6.44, 8.31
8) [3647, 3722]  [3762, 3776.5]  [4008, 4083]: 0.72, 5.35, 5.75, 8.34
